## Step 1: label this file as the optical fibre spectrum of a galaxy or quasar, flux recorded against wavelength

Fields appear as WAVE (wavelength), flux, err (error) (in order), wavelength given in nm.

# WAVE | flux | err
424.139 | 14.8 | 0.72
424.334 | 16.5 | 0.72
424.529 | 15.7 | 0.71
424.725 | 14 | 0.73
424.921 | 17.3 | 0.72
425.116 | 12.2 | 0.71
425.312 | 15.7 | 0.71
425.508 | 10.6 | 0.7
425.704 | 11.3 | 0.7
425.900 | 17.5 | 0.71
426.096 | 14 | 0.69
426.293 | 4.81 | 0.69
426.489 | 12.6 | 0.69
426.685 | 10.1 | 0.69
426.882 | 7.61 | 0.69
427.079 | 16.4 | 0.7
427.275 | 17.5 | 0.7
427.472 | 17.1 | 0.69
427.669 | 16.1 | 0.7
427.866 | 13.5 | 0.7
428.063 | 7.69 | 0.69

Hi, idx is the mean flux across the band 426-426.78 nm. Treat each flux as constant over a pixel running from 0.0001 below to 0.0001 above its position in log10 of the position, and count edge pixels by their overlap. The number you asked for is 10.4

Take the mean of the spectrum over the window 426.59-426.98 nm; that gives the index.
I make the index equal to 8.83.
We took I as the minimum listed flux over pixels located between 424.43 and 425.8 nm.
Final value 10.6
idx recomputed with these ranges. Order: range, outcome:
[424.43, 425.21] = 14.8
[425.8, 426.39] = 12.1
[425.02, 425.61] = 12.8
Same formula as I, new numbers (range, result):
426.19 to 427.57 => 4.81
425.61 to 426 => 11.3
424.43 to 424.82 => 14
